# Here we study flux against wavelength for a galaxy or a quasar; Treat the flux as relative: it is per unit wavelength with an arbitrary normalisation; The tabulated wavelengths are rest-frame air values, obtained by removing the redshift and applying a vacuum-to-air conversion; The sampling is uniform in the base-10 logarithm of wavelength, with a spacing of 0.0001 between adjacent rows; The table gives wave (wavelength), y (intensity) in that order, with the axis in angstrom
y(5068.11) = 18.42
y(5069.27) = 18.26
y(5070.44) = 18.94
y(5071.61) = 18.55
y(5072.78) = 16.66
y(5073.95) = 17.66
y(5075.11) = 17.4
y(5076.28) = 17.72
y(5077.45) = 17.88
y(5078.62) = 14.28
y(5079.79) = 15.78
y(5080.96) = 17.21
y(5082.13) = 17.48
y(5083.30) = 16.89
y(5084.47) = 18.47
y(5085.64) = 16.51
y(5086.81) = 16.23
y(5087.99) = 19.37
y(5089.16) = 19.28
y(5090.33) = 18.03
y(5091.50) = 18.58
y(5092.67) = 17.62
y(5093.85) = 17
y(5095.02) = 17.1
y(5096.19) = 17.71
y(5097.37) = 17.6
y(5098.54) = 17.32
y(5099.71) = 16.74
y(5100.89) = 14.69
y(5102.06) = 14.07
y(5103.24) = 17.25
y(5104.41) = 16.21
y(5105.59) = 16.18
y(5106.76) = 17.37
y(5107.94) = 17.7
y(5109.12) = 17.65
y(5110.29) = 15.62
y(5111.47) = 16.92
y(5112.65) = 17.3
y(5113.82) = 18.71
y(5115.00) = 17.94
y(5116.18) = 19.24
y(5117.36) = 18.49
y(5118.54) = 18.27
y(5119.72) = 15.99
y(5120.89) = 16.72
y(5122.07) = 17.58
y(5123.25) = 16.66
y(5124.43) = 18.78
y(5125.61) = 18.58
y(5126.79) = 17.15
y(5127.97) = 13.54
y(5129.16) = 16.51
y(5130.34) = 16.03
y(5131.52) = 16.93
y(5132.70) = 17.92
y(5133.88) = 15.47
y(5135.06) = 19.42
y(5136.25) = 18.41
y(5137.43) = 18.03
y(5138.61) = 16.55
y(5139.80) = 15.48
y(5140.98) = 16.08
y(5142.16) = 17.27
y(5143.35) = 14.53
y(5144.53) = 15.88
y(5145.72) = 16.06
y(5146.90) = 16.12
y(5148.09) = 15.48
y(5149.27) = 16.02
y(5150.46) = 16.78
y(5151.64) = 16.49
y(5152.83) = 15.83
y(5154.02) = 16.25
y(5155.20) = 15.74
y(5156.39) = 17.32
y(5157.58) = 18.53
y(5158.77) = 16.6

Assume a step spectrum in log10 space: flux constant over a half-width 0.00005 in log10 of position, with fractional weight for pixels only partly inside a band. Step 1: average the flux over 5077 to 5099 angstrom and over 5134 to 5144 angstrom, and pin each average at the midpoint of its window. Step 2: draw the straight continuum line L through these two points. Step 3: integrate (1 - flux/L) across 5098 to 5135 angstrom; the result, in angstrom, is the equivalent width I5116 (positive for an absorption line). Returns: 0.3 angstrom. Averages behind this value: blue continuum 17.4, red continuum 16.9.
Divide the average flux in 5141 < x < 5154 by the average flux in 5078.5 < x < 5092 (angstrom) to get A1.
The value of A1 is 0.9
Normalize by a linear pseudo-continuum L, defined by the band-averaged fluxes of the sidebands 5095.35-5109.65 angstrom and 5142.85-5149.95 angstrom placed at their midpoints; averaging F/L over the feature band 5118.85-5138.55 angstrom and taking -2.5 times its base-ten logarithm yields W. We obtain -0.066 mag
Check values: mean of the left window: 16.7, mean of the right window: 15.7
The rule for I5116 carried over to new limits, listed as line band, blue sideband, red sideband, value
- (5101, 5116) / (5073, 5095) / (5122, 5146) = 0.2 angstrom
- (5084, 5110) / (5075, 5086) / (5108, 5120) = 0.2 angstrom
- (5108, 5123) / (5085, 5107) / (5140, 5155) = -0.7 angstrom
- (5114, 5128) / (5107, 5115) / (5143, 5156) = -0.5 angstrom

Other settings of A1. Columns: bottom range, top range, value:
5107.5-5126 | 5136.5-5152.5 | 0.92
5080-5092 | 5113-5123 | 1.00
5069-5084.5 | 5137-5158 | 0.94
